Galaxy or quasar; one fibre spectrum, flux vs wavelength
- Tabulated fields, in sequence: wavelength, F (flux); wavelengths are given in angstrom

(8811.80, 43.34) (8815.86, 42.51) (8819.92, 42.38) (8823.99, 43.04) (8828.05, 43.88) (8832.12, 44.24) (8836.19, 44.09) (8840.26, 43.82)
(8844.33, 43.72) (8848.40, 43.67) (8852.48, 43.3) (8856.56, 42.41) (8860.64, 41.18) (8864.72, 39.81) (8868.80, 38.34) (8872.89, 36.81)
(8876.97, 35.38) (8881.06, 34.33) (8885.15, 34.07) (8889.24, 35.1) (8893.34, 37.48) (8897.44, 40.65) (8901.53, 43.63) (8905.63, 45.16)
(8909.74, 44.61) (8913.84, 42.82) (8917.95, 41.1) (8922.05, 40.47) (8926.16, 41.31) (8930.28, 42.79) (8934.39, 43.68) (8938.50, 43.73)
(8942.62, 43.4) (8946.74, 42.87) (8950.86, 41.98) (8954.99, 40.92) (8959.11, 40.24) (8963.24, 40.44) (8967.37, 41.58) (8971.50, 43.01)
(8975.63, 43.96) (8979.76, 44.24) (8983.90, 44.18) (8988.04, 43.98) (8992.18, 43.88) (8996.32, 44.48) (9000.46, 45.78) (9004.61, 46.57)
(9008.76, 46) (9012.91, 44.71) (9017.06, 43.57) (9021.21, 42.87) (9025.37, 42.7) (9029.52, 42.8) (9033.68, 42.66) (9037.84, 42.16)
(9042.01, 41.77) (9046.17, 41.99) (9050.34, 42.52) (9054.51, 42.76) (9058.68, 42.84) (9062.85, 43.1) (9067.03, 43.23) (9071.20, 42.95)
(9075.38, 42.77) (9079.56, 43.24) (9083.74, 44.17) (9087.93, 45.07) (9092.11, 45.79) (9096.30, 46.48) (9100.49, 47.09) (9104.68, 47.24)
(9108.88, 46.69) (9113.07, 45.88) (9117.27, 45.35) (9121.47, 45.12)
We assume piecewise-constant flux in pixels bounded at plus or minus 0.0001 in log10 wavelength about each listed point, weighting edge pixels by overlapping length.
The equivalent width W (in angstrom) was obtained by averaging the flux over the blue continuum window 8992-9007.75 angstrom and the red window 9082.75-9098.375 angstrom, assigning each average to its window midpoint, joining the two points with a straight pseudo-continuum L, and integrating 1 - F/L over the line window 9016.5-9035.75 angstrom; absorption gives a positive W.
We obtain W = 1.08 angstrom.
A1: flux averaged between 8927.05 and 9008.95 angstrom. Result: 43.3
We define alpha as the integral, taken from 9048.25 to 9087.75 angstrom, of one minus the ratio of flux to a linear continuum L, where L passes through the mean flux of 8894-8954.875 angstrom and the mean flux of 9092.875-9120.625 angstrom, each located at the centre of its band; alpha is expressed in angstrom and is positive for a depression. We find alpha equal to 2.1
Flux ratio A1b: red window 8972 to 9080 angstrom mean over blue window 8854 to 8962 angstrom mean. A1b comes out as 1.1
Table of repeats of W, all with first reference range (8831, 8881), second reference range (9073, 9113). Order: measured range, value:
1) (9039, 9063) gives 1.2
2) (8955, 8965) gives 0.6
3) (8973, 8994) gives -0.3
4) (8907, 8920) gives -0.3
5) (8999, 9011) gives -0.6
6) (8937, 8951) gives -0.1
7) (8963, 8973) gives 0.3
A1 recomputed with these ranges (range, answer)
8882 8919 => 40.3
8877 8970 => 40.9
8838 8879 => 40.9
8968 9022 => 44.4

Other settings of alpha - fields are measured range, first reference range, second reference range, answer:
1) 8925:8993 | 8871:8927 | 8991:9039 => -1.4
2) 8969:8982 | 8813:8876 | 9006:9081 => -0.3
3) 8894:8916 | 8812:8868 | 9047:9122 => 0.1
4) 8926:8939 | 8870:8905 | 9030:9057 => -1.4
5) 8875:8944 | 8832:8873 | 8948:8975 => 2.0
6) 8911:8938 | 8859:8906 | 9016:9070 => -1.9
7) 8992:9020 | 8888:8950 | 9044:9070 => -1.7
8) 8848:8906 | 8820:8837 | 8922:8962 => 5.2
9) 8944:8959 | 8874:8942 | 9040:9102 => -0.2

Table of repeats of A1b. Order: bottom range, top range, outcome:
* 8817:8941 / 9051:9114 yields 1.08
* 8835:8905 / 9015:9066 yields 1.07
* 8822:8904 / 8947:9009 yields 1.07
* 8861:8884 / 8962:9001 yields 1.17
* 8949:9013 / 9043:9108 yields 1.01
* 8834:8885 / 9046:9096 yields 1.08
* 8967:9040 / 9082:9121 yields 1.05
